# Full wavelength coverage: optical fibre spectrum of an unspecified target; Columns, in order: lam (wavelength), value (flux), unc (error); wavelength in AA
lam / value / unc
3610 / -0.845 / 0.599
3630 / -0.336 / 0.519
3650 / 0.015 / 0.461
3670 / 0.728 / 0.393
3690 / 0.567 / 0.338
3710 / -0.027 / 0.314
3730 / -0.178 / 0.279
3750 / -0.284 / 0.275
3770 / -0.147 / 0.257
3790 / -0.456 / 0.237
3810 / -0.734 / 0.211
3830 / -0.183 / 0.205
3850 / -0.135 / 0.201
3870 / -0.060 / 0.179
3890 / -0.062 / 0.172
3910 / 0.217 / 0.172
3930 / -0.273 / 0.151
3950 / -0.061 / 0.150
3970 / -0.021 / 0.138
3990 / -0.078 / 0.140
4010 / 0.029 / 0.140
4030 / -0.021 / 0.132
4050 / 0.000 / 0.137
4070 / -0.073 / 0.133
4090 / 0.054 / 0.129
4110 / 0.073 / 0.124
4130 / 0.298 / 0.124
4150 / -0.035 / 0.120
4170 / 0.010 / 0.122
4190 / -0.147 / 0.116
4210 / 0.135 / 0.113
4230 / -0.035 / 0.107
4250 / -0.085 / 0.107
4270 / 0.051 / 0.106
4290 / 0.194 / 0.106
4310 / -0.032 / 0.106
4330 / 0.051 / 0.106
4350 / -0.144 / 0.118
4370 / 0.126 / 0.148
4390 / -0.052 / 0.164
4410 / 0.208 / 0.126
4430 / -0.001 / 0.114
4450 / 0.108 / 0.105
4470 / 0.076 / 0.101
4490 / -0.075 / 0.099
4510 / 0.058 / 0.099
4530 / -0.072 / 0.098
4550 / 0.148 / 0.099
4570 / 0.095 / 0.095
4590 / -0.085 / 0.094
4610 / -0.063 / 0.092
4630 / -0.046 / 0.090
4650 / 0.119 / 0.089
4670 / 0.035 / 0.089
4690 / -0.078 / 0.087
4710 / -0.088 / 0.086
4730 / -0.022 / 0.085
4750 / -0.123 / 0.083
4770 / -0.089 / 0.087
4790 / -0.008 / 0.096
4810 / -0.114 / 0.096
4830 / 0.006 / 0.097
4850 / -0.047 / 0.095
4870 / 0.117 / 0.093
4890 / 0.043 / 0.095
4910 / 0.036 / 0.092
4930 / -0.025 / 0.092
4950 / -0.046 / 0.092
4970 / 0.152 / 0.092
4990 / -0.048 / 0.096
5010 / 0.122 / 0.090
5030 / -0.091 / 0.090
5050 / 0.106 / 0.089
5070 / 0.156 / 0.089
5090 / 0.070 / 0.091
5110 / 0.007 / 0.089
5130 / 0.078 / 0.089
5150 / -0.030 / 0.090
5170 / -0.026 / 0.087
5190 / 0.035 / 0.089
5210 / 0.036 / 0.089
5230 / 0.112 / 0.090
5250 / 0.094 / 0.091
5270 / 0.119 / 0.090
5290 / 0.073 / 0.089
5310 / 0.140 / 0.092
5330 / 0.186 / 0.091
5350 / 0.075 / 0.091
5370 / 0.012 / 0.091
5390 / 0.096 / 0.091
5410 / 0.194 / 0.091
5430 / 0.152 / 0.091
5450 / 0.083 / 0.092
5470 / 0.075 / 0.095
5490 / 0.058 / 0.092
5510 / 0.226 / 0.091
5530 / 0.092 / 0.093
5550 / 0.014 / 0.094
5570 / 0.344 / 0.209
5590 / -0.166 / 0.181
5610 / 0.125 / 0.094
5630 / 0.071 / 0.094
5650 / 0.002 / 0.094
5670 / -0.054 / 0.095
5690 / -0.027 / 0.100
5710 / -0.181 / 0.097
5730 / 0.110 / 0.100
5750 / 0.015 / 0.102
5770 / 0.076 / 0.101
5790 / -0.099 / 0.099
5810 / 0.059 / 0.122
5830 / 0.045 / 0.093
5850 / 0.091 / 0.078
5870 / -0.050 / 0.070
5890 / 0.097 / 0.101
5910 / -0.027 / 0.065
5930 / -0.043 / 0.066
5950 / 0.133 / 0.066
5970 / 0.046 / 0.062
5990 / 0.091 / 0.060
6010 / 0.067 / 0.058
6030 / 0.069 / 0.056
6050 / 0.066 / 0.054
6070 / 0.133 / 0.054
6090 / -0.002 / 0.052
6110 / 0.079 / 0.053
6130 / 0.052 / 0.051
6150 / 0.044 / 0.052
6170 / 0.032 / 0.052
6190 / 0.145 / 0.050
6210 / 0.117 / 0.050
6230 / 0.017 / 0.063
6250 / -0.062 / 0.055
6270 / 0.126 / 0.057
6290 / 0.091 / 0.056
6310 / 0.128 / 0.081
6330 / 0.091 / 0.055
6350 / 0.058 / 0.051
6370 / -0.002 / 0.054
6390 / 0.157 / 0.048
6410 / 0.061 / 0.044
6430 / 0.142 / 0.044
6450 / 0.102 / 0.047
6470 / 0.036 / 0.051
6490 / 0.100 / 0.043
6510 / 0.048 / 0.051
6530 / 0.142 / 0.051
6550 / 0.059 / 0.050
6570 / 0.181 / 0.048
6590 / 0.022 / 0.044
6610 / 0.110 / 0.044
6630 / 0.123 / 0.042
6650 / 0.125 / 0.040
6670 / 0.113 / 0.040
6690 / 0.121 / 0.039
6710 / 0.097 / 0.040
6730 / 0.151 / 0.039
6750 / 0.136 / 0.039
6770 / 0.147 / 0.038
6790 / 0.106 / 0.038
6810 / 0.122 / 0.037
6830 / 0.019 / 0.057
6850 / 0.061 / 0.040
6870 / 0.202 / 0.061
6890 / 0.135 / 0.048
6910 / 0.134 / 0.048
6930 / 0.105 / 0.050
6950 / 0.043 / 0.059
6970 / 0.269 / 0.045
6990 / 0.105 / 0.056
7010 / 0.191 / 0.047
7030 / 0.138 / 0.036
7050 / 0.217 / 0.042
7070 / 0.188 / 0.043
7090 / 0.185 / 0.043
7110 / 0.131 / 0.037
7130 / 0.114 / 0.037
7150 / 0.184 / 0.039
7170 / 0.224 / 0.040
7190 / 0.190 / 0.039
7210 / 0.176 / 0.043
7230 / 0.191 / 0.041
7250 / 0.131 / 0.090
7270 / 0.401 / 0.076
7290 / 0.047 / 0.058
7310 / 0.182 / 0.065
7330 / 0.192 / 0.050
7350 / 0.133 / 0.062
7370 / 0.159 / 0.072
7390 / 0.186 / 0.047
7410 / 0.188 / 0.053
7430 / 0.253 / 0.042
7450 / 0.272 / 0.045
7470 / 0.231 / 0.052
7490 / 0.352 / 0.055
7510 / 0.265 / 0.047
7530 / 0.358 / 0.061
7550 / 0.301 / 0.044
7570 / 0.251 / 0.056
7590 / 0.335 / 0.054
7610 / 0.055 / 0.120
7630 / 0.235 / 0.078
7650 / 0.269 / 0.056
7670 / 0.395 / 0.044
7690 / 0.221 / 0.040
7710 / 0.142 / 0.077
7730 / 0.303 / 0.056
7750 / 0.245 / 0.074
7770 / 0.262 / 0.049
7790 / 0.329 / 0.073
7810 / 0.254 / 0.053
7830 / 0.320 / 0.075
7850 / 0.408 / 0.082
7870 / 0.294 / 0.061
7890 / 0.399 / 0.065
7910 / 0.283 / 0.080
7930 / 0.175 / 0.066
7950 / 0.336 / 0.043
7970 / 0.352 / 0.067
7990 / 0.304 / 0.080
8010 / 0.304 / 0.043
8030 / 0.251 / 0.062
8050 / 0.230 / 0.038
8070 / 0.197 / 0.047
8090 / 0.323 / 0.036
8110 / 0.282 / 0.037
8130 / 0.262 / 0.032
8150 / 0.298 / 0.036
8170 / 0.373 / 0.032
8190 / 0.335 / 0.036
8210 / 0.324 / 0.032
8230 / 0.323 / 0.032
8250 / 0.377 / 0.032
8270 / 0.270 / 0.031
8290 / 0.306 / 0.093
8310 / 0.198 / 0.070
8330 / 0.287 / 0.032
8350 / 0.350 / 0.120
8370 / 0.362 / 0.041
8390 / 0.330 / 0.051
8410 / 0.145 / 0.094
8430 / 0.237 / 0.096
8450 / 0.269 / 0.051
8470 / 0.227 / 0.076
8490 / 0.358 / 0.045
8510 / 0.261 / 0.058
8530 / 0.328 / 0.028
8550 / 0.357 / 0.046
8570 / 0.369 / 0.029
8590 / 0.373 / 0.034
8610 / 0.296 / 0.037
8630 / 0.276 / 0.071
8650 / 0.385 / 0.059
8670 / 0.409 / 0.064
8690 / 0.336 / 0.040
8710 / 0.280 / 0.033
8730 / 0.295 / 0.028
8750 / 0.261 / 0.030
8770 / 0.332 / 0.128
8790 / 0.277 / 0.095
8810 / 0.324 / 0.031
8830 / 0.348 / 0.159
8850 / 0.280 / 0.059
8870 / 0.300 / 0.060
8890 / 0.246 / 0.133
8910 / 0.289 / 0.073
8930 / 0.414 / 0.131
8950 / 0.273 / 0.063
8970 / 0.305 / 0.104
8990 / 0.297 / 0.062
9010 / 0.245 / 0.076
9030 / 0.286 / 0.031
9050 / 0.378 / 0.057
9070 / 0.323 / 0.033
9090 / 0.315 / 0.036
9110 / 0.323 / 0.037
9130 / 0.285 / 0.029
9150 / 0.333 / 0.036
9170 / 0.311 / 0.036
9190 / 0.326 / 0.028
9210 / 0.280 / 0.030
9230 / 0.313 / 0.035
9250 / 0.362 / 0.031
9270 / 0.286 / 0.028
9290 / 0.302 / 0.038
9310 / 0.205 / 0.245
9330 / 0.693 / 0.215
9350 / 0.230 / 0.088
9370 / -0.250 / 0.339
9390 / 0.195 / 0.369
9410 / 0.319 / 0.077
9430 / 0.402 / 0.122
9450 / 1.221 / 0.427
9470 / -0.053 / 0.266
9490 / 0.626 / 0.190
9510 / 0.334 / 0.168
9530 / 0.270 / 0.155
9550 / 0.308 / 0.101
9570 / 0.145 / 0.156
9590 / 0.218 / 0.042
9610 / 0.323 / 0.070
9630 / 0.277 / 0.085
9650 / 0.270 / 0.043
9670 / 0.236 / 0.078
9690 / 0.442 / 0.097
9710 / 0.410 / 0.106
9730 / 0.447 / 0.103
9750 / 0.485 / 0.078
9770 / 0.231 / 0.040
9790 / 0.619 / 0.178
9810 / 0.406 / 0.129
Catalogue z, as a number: 0.854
